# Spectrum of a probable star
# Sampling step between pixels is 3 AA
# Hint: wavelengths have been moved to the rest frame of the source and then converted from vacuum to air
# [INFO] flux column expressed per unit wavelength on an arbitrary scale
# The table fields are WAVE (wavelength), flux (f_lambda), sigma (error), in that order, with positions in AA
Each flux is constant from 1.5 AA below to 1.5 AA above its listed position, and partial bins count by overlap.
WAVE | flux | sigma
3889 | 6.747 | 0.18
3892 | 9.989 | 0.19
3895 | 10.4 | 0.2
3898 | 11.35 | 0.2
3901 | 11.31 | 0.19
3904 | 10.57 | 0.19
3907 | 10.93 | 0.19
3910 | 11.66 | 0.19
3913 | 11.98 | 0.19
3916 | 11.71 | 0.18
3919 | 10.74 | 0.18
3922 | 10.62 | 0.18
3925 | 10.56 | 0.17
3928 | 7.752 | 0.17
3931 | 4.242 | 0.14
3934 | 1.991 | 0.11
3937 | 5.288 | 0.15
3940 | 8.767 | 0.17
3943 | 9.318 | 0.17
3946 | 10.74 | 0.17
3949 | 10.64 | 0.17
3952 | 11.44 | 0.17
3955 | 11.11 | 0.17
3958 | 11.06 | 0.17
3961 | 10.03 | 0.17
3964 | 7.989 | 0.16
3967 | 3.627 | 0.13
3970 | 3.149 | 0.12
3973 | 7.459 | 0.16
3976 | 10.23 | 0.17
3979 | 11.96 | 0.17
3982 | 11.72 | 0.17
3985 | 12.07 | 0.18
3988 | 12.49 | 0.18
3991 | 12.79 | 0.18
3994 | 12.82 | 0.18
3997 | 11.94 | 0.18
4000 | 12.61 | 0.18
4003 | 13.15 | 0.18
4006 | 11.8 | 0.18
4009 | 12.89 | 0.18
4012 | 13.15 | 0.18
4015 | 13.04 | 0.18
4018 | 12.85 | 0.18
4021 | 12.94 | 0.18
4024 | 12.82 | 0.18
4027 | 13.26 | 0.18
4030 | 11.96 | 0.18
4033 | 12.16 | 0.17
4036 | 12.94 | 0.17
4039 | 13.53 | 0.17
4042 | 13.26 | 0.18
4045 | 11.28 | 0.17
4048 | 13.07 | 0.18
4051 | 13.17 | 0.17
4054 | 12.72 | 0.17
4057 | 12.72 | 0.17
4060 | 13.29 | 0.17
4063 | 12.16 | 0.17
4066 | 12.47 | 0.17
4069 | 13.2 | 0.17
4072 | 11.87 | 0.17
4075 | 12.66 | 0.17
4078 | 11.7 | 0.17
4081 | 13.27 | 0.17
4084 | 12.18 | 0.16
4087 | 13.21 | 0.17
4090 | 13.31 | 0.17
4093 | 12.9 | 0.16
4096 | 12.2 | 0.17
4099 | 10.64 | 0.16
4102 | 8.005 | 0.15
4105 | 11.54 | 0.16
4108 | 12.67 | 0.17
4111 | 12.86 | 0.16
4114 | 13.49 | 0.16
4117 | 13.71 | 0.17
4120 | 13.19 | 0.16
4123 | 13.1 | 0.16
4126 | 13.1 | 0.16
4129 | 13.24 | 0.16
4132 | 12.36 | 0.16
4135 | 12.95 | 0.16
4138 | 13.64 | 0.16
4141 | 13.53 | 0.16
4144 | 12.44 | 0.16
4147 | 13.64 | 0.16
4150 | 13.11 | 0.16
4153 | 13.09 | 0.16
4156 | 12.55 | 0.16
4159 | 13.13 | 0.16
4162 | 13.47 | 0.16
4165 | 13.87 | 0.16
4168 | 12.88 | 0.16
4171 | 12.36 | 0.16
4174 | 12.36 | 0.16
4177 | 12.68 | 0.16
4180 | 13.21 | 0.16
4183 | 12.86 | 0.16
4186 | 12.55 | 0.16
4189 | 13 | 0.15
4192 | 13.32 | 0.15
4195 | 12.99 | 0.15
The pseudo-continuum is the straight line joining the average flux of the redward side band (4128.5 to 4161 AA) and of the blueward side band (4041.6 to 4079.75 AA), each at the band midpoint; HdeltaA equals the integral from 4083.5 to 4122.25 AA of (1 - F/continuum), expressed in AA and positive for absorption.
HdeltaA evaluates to 1.5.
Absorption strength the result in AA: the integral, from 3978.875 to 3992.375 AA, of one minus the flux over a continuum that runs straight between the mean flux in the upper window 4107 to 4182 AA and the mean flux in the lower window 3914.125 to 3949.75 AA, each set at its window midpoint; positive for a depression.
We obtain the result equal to -3.6 AA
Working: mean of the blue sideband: 8.52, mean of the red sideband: 13.1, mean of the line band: 12.2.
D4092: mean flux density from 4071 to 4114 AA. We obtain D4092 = 12.1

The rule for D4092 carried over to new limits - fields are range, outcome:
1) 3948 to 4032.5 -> 11.2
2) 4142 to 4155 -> 13.1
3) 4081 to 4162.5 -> 12.7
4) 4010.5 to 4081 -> 12.7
